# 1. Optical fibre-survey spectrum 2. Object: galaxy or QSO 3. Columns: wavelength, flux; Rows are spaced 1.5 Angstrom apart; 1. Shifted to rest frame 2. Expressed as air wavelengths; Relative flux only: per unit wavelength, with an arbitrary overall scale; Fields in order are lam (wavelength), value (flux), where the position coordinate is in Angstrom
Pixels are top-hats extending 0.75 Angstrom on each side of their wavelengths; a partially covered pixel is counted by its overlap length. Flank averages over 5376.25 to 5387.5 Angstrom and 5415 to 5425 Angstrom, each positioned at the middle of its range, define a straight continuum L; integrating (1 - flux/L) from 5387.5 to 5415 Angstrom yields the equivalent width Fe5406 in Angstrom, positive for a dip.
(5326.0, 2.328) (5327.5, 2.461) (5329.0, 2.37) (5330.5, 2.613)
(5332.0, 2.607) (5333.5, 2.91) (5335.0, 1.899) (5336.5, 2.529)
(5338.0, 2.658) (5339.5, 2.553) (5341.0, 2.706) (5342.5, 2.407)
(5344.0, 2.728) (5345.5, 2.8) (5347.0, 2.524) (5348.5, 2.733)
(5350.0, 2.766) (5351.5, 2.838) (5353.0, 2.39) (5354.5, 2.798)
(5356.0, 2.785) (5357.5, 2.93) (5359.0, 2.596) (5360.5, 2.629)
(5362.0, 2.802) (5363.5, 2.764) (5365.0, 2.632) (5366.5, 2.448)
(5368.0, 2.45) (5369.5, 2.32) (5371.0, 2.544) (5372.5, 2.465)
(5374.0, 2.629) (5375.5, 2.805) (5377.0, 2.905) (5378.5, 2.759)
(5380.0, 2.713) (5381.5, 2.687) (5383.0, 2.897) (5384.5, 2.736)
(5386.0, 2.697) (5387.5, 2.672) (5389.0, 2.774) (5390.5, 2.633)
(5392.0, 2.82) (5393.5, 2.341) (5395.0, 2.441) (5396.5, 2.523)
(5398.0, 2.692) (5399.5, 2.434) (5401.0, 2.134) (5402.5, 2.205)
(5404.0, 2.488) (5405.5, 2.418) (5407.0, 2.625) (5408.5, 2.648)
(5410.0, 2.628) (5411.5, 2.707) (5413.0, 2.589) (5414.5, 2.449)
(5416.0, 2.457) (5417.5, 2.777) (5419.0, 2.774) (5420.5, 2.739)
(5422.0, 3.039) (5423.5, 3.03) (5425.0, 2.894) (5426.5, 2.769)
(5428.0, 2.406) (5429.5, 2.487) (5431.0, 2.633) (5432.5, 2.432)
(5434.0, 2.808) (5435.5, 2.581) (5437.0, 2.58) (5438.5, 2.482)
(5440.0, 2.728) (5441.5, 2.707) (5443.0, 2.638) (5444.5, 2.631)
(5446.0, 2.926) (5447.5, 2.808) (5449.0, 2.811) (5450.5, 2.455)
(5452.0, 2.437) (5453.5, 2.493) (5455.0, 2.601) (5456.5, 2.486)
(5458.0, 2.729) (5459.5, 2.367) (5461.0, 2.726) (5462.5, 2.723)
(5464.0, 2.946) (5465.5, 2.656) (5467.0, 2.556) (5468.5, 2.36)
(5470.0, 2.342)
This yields 2.4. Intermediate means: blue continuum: 2.76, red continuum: 2.8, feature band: 2.54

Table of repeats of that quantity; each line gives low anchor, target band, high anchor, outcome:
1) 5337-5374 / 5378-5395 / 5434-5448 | -0.25 Angstrom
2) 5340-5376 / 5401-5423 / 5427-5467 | 0.28 Angstrom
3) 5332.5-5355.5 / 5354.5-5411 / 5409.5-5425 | 1.27 Angstrom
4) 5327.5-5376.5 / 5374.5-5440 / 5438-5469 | -0.28 Angstrom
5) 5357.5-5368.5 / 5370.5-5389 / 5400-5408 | -1.30 Angstrom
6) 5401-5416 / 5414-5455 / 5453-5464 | -1.66 Angstrom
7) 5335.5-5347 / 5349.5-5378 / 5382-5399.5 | -0.37 Angstrom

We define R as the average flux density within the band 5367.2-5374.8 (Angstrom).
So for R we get 2.48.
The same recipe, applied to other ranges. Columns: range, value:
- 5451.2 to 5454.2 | 2.46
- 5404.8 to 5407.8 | 2.53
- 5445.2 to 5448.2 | 2.86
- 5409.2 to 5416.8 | 2.57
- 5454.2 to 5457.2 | 2.54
